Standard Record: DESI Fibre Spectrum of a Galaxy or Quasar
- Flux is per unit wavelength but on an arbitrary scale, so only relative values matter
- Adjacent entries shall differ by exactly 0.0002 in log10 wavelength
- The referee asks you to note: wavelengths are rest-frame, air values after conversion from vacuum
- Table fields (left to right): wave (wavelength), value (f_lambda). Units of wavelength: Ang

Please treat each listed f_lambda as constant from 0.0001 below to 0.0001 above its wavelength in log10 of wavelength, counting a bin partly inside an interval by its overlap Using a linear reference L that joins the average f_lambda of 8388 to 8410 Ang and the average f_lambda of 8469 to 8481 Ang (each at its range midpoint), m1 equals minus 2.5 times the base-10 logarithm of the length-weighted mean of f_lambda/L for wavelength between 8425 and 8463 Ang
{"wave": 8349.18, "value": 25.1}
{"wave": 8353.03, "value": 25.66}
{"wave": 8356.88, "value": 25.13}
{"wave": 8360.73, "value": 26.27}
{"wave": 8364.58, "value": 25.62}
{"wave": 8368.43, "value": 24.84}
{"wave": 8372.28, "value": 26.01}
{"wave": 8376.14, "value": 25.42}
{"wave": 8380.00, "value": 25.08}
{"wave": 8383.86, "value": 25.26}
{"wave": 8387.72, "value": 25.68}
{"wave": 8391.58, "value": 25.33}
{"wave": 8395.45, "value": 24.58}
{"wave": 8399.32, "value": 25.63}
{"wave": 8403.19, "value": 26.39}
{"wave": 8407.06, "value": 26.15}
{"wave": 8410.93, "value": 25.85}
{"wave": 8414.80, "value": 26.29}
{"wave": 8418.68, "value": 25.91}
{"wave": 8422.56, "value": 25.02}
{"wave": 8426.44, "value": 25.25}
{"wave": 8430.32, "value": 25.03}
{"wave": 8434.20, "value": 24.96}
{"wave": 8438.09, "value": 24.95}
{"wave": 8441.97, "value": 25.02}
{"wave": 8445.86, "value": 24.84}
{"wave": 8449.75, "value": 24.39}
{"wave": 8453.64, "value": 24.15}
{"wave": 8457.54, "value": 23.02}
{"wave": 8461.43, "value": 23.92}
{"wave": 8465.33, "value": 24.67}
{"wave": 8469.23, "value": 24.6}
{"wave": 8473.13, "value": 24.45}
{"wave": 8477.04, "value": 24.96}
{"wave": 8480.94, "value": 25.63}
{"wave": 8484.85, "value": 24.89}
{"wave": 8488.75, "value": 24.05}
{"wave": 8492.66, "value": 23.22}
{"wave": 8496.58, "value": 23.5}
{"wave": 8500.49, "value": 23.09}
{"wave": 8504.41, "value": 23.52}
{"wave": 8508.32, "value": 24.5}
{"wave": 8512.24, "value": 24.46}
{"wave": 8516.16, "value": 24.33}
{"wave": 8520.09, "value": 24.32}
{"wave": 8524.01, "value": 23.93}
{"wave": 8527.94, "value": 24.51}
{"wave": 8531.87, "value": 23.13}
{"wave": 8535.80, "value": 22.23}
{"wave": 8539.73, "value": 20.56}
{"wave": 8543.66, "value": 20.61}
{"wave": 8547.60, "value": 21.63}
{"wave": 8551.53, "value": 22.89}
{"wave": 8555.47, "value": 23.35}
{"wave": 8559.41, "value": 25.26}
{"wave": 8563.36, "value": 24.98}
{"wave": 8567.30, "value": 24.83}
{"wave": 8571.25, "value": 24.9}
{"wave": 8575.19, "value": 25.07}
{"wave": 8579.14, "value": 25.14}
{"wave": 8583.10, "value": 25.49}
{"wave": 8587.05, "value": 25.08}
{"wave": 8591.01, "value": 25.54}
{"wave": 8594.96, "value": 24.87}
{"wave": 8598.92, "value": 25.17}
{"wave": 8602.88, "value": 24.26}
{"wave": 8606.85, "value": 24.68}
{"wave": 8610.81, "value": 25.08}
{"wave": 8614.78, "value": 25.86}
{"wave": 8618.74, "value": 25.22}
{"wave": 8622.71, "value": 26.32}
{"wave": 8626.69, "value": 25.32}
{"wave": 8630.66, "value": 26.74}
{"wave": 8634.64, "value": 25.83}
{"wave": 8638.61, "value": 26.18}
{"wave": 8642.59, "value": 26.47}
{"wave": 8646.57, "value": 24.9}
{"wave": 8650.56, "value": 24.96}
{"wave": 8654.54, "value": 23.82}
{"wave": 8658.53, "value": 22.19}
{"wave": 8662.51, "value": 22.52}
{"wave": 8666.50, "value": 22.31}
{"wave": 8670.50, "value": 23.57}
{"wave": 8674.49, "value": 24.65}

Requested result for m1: 0.03 mag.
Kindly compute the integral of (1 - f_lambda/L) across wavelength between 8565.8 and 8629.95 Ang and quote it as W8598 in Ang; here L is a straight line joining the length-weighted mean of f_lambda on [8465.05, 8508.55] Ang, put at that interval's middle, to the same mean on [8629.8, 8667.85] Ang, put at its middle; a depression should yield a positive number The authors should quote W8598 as -2.0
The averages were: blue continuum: 24.2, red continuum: 24.6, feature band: 25.2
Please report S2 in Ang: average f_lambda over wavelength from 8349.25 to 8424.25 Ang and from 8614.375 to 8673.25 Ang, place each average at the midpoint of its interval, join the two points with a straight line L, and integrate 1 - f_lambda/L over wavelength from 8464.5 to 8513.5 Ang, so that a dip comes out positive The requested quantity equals 1.9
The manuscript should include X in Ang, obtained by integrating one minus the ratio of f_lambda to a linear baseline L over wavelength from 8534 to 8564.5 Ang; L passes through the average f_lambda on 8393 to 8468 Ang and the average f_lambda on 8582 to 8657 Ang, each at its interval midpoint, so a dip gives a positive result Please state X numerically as 3.1 Ang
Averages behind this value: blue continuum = 25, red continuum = 25.3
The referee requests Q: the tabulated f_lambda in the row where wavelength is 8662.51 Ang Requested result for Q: 22.52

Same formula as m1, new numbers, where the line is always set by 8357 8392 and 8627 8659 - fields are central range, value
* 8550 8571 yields 0.044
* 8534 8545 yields 0.197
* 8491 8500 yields 0.093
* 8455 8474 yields 0.058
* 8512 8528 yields 0.049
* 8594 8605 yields 0.025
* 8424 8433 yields 0.014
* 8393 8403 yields 0.007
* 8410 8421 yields -0.022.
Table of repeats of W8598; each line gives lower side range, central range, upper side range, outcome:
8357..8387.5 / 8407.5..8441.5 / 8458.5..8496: -0.6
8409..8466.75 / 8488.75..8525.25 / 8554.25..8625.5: 1.6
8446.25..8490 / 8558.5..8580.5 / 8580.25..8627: 0.0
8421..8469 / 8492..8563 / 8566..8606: 4.4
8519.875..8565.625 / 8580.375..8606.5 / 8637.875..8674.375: -1.7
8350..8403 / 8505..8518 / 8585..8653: 0.6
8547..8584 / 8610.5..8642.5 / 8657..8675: -3.2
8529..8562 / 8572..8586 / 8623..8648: -0.8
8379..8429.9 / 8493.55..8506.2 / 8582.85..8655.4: 1.1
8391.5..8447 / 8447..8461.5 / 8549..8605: 0.8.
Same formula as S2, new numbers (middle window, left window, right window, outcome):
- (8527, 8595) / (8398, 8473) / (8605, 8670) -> 2.9 Ang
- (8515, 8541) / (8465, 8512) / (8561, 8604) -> 1.3 Ang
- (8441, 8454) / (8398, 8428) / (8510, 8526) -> 0.4 Ang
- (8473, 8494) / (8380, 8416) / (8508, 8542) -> -0.3 Ang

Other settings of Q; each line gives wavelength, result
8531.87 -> 23.13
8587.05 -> 25.08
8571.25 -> 24.9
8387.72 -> 25.68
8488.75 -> 24.05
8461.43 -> 23.92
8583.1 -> 25.49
